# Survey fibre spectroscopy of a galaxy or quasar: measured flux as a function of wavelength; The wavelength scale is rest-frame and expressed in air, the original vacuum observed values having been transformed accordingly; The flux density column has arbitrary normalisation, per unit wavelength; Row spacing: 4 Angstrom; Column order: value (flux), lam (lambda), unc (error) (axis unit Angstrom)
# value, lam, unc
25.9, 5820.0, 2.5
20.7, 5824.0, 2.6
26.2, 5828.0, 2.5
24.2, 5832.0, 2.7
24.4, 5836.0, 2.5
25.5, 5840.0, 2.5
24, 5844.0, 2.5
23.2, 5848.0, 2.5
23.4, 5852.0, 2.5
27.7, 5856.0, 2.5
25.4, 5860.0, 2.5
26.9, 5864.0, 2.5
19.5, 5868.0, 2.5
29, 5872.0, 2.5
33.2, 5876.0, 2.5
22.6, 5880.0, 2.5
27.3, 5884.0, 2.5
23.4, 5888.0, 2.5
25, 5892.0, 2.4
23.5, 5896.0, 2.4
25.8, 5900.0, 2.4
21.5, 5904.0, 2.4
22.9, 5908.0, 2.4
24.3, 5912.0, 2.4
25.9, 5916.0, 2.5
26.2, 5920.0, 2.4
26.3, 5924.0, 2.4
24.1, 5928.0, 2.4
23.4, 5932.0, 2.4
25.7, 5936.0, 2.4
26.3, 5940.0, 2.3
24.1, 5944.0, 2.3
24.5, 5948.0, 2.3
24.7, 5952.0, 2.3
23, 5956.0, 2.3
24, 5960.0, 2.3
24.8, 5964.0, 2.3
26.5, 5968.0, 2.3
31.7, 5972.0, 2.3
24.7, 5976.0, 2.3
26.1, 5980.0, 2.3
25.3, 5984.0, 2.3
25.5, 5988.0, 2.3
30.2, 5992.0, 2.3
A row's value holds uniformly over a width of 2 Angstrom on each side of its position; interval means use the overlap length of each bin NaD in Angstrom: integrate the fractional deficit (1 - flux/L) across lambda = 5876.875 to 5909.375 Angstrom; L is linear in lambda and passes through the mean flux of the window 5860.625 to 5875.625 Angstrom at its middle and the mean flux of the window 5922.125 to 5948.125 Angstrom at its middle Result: 1.6 Angstrom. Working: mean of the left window 26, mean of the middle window 24.3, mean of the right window 24.9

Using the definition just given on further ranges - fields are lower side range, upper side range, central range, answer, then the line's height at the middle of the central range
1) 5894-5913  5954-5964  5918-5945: -1.8 Angstrom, 23.7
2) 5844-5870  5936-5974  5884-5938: 0.9 Angstrom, 25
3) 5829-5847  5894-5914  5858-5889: -2.5 Angstrom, 24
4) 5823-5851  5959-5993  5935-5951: 0.5 Angstrom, 25.9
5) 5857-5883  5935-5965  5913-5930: -0.3 Angstrom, 25.2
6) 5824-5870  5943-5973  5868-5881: -1.4 Angstrom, 24.6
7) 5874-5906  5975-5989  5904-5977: 0.9 Angstrom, 25.4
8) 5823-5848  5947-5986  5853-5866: -1.0 Angstrom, 24.5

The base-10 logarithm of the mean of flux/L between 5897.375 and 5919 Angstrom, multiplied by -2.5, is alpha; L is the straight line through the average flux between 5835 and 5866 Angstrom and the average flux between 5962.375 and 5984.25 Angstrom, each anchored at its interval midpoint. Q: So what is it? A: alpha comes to 0.072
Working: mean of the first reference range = 25.1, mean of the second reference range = 26.6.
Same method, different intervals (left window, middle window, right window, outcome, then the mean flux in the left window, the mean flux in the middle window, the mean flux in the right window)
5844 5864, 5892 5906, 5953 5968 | 0.04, 25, 23.8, 24.3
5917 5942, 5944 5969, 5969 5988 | 0.07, 25.4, 24.5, 26.8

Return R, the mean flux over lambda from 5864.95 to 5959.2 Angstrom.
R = 24.9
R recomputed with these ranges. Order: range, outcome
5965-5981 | 27.2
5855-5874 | 25.6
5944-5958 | 24.1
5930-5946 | 24.9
